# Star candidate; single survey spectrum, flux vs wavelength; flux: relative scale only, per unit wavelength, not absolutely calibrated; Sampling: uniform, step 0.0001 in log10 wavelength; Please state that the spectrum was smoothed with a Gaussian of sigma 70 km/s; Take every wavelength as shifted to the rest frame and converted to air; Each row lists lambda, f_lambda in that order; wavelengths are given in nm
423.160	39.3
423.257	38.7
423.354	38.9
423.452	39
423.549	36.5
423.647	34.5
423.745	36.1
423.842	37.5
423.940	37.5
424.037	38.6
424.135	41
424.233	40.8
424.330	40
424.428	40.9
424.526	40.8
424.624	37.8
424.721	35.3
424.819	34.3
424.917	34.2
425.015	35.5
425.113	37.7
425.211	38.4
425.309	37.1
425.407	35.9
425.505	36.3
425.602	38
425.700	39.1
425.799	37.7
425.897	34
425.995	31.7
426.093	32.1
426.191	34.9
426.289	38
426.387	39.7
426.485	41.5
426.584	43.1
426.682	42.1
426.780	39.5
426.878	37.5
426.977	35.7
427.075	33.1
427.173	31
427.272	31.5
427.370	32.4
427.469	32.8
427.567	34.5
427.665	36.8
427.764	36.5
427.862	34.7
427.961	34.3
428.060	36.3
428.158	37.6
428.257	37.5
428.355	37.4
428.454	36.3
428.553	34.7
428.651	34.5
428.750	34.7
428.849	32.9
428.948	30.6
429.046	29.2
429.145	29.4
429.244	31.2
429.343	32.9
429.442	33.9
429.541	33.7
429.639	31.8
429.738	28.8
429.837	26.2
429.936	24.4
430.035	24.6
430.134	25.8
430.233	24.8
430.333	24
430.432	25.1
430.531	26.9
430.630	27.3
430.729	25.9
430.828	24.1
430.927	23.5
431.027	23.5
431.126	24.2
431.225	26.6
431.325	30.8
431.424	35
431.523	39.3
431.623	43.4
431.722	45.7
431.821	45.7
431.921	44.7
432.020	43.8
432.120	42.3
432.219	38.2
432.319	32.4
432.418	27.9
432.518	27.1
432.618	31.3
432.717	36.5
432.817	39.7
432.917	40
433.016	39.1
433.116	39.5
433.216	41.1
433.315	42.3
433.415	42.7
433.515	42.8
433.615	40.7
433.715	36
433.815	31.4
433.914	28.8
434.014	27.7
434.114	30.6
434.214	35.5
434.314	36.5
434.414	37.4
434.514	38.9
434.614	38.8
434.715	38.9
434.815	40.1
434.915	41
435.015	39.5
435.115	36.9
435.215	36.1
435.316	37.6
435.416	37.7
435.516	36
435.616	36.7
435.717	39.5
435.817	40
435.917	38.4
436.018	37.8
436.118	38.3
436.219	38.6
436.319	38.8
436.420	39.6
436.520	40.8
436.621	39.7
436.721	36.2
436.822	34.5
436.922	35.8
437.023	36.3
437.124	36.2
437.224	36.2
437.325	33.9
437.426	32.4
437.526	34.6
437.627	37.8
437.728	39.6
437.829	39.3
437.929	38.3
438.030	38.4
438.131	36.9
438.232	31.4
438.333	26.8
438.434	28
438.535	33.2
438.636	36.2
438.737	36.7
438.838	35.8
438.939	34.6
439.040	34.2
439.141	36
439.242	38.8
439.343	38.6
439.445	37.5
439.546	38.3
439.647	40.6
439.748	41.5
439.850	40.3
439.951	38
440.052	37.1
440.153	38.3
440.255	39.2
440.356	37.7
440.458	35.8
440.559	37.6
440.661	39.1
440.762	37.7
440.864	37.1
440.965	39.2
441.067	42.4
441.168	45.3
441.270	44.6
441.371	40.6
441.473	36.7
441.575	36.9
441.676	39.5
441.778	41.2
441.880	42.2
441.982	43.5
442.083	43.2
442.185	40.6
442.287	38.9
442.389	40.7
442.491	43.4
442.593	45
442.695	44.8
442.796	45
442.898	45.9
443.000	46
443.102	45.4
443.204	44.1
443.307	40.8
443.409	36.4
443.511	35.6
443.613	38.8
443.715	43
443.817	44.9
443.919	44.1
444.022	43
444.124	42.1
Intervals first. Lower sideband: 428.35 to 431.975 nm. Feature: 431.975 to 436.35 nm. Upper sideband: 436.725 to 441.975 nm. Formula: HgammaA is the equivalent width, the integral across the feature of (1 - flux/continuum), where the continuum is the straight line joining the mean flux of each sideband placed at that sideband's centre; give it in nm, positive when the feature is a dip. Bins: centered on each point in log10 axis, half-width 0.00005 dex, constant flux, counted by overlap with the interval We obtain -0.445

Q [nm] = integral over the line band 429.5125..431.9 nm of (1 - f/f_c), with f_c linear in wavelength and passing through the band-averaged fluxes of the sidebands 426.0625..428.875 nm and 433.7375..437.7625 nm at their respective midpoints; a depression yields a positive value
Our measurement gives 0.430 nm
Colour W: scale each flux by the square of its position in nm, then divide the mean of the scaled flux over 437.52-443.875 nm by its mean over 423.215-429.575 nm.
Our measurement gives 1.16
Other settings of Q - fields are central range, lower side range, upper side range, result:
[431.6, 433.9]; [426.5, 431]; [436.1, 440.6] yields -0.317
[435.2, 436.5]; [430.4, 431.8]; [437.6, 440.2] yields -0.151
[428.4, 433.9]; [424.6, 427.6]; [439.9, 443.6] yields 0.645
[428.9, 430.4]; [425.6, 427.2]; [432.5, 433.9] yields 0.350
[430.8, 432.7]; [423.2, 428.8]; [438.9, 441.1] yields 0.152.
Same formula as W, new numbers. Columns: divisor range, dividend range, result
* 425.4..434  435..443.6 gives 1.18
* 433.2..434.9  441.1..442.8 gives 1.17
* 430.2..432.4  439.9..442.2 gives 1.27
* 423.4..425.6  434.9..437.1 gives 1.07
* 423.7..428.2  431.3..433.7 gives 1.09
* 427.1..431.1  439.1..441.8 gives 1.34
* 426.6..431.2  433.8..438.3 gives 1.21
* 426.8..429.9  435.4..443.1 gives 1.21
